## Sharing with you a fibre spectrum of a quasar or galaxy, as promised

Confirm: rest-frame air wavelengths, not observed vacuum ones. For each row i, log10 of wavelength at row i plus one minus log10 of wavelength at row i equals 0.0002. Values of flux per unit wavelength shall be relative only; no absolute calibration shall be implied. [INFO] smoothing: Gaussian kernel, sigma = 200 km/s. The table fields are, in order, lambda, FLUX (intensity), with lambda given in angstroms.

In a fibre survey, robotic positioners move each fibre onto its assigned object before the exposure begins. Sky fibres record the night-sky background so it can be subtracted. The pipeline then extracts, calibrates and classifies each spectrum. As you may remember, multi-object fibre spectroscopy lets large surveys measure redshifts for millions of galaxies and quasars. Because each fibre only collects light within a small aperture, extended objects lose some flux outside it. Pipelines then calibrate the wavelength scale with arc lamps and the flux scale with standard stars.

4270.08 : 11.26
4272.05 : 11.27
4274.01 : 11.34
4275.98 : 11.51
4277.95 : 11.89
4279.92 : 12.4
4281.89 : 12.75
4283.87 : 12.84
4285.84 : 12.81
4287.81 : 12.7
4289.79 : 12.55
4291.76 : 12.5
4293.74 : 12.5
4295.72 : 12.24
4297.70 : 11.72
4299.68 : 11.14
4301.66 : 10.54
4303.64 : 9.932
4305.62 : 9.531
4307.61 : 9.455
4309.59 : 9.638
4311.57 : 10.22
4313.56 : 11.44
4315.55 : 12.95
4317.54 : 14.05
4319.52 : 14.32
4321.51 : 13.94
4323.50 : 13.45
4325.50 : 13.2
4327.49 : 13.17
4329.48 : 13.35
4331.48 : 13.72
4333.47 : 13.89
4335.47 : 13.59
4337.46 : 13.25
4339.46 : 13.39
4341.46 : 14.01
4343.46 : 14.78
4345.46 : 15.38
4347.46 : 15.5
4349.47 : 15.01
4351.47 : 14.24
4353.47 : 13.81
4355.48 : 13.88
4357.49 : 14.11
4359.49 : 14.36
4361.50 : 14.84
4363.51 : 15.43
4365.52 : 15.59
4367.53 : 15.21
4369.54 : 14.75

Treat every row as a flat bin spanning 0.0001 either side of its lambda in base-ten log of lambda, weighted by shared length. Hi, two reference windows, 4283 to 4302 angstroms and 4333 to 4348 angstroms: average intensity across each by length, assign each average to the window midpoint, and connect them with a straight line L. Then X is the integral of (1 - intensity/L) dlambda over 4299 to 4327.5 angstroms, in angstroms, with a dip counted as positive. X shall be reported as 2.9 angstroms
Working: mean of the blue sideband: 12.2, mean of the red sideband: 14.2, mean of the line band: 11.8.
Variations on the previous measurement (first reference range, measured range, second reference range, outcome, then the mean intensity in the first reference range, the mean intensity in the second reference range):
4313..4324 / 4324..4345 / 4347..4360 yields 0.3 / 13.4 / 14.4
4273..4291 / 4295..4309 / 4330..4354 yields 2.5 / 12.3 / 14.2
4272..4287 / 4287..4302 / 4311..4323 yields 0.5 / 12.2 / 12.9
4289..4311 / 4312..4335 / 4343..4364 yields -1.3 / 11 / 14.6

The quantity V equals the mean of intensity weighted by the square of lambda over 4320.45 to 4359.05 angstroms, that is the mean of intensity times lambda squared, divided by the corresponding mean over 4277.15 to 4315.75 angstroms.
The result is 1.2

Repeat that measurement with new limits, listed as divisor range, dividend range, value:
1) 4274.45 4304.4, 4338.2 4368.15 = 1.25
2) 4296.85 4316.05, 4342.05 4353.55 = 1.43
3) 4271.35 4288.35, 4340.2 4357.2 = 1.23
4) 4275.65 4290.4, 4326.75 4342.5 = 1.11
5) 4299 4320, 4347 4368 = 1.35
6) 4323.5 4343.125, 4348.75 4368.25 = 1.09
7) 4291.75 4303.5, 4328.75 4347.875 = 1.24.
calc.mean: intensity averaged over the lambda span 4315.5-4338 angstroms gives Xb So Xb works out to 13.6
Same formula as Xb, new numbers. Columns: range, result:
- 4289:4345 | 12.5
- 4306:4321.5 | 11.8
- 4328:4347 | 14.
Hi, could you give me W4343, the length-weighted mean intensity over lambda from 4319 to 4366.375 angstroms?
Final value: 14.2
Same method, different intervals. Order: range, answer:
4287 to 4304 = 11.8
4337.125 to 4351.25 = 14.5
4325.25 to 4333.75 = 13.5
